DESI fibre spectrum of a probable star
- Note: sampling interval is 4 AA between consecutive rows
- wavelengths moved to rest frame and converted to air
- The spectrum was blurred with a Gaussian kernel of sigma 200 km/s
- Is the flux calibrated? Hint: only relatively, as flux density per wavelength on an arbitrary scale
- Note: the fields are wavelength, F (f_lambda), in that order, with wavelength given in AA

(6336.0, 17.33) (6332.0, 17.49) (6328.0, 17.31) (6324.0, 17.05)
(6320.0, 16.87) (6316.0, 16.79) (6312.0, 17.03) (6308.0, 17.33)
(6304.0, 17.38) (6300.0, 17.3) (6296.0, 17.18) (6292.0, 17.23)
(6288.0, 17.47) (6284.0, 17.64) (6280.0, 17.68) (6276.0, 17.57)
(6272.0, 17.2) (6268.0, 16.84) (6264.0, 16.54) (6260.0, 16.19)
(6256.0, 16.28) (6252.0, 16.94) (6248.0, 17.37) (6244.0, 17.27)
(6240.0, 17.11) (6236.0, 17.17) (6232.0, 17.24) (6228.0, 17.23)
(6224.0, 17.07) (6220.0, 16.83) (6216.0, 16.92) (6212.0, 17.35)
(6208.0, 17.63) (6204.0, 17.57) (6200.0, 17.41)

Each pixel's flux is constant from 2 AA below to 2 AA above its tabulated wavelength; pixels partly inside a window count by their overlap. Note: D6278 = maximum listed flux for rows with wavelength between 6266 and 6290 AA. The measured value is 17.68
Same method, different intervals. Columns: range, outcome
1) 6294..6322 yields 17.38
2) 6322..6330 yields 17.31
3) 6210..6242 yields 17.35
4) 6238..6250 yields 17.37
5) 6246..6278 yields 17.57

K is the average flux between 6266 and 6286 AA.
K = 17.4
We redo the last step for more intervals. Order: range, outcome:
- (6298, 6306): 17.3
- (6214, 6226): 16.9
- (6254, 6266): 16.3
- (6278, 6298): 17.4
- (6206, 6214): 17.5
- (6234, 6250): 17.2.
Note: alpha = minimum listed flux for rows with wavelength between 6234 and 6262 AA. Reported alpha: 16.19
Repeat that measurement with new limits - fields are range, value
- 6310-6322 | 16.79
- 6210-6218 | 16.92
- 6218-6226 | 16.83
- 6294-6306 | 17.18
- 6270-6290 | 17.2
